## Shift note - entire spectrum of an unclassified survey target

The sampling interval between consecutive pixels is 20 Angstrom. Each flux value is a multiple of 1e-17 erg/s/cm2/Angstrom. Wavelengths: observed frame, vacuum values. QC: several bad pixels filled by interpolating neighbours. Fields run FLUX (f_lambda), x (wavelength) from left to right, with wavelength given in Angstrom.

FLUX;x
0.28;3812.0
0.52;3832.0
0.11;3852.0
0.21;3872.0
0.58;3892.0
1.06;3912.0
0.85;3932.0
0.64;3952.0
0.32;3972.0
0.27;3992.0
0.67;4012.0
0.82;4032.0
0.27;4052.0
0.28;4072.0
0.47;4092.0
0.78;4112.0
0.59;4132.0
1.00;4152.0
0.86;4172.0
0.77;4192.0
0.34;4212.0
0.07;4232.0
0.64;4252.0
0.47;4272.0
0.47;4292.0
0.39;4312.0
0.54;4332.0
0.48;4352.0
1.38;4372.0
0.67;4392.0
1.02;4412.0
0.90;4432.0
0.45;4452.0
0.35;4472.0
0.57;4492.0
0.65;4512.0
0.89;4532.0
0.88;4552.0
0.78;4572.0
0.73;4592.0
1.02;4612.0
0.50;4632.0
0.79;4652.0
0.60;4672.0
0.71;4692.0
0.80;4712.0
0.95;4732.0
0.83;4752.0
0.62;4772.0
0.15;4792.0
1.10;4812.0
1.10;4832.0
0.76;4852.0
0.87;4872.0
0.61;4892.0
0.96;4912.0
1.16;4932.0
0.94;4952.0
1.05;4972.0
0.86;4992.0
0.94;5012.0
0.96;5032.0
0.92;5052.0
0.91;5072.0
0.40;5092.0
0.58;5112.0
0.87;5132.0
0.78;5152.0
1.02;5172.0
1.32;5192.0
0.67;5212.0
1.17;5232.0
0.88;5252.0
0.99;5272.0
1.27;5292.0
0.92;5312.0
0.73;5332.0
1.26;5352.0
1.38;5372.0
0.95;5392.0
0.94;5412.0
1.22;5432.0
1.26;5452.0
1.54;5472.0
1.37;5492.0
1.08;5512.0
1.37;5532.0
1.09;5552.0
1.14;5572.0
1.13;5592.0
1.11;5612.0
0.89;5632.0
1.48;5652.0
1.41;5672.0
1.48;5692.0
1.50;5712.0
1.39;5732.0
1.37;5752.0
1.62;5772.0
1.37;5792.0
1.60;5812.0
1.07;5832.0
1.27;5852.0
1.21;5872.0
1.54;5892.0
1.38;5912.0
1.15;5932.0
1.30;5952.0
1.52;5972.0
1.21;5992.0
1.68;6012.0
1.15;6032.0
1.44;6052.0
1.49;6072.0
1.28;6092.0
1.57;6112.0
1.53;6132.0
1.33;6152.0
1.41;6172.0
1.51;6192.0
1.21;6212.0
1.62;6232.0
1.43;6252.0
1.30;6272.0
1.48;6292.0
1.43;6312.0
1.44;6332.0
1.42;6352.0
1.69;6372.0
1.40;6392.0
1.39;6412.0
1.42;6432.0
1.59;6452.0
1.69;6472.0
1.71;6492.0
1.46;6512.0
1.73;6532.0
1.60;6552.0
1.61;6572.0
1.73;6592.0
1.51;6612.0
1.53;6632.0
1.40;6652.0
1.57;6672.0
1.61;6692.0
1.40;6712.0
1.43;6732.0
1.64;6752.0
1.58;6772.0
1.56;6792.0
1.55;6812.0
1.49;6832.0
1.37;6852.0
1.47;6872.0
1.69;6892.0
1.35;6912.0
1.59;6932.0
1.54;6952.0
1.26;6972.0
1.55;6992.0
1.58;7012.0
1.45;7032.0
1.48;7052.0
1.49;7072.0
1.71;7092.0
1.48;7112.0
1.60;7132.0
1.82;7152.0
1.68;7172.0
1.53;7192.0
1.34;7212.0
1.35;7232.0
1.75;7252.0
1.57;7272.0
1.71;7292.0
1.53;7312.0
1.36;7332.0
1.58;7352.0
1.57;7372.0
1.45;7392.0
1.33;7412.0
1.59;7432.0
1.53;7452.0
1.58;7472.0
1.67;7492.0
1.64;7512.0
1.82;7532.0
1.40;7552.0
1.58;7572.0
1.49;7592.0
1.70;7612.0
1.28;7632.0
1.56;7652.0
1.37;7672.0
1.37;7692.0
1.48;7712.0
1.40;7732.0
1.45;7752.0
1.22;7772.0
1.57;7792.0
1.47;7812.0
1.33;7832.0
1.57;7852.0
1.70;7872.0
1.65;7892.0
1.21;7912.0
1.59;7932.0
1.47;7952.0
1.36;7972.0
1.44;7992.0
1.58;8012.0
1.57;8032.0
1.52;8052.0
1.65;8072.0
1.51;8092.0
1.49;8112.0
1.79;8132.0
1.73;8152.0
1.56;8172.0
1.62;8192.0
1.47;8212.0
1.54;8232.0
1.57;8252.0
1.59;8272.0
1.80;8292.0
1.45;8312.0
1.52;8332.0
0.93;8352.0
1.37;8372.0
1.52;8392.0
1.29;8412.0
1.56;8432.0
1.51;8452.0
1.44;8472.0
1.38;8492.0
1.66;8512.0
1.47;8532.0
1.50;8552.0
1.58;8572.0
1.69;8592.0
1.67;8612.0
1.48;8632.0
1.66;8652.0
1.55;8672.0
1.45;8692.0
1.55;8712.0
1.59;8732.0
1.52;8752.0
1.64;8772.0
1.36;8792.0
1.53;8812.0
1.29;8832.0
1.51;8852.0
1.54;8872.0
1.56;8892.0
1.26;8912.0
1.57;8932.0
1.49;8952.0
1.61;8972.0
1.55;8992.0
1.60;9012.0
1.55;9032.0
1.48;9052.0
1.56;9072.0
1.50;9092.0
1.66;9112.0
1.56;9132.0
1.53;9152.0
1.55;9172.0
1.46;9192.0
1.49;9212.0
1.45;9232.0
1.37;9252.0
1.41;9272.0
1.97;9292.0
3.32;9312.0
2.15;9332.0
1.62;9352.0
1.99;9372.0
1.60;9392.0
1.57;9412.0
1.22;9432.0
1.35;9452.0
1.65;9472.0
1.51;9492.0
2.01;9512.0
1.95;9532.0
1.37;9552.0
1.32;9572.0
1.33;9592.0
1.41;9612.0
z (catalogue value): 0.42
